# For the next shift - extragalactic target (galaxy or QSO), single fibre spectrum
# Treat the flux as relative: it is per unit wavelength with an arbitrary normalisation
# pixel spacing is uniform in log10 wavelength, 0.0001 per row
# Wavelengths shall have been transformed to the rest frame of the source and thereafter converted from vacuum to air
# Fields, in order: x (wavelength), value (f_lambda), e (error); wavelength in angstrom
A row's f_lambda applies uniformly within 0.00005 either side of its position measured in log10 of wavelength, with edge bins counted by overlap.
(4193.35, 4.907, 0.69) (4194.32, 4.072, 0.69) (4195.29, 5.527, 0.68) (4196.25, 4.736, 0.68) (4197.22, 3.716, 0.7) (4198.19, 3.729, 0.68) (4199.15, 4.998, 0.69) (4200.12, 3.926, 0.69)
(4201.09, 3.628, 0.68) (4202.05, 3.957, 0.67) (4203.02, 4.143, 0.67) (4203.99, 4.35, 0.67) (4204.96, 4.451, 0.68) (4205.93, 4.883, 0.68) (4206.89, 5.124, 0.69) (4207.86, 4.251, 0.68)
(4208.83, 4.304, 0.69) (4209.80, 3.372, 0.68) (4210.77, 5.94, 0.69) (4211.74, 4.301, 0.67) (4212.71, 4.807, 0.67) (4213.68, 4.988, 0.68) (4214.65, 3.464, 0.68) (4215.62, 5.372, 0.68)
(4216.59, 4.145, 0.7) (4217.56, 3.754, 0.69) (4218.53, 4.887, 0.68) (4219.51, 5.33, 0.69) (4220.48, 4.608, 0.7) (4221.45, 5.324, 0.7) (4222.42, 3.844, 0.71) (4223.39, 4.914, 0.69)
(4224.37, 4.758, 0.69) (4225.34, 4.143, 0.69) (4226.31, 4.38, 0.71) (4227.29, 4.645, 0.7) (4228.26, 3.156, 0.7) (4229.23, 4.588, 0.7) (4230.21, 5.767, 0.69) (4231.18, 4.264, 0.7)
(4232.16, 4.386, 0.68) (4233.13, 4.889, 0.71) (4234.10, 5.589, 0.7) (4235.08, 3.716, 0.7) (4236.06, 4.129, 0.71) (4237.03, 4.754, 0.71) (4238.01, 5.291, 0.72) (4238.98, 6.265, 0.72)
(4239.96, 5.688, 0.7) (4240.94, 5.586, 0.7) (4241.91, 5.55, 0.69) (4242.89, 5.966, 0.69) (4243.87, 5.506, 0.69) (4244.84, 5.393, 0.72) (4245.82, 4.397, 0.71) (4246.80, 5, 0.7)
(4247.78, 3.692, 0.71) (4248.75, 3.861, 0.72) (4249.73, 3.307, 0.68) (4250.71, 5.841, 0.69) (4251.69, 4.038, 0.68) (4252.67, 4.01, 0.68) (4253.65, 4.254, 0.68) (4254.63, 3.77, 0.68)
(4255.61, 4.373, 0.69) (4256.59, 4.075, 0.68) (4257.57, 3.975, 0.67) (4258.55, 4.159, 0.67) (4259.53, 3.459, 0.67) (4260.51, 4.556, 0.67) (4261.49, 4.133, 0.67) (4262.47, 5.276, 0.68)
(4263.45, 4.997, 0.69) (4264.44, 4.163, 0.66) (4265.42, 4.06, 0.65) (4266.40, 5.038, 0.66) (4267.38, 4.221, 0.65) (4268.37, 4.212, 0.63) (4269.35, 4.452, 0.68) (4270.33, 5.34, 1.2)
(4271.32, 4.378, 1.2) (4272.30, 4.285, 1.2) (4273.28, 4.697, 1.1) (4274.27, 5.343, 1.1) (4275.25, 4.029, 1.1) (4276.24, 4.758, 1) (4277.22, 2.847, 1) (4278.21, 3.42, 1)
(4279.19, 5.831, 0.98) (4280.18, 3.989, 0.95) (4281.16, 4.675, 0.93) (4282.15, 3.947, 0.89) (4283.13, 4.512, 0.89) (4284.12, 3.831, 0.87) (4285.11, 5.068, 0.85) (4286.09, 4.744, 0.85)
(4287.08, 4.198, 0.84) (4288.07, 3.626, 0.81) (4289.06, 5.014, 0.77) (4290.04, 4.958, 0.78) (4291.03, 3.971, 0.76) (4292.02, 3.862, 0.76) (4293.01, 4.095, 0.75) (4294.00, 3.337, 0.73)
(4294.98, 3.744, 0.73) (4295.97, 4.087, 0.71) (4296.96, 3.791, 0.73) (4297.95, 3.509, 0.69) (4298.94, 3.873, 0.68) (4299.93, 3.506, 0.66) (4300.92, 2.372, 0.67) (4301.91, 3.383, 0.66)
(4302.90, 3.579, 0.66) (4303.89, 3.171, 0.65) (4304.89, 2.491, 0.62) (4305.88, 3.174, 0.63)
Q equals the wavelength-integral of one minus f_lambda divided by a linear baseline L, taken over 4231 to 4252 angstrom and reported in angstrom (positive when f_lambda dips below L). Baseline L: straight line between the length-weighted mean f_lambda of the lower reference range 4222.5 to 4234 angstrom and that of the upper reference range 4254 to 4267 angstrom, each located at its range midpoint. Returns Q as -2.0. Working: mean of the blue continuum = 4.55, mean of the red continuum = 4.31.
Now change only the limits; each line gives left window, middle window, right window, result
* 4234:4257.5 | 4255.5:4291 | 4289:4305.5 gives -2.3 angstrom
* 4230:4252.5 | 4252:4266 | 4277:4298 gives 1.1 angstrom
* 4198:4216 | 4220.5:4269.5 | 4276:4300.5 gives -3.6 angstrom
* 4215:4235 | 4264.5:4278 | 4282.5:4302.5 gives -0.7 angstrom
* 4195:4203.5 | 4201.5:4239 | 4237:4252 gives 0.2 angstrom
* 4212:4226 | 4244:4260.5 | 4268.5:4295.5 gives 0.7 angstrom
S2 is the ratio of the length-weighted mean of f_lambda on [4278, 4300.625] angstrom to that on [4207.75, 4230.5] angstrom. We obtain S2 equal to 0.91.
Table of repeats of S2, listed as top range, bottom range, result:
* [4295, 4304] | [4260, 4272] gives 0.77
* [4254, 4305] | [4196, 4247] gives 0.89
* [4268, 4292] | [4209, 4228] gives 0.97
